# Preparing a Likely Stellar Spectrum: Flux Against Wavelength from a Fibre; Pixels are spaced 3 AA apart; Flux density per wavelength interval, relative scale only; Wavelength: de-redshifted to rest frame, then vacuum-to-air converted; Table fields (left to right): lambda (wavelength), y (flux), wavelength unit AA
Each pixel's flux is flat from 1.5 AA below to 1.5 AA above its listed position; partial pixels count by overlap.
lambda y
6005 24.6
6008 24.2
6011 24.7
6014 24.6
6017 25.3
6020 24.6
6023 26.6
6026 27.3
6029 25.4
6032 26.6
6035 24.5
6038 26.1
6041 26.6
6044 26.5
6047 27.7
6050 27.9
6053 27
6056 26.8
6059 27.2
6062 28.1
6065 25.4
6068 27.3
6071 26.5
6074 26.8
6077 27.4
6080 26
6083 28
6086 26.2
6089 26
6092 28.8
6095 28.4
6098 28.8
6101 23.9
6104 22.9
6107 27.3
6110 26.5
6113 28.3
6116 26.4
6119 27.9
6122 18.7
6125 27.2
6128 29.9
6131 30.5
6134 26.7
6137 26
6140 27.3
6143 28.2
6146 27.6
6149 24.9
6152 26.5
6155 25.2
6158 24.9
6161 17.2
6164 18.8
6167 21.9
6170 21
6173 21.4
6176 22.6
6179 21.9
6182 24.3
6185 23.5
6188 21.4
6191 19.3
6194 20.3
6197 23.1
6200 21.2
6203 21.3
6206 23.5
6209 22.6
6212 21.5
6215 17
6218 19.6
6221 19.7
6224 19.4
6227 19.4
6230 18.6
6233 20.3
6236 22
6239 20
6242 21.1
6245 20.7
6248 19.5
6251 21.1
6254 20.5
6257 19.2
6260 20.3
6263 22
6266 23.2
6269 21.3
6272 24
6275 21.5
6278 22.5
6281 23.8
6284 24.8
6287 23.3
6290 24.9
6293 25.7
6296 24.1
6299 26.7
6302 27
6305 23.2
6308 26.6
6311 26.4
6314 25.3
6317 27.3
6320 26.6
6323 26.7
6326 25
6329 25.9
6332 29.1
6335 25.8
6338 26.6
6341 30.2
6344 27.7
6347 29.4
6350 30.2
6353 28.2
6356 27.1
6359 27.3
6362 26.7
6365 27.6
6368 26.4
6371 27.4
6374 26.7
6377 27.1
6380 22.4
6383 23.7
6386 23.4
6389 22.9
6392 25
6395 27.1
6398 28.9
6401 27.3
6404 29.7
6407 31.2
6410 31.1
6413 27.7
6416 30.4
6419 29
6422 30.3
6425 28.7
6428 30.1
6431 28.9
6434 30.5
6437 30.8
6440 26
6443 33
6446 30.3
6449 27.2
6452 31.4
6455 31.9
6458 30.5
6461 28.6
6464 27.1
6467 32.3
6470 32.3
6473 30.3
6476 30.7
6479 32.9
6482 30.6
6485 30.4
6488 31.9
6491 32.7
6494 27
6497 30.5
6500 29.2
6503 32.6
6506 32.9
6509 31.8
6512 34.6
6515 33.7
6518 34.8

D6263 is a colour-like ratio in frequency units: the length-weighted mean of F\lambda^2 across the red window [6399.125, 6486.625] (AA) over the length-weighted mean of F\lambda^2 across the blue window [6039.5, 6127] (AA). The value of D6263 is 1.26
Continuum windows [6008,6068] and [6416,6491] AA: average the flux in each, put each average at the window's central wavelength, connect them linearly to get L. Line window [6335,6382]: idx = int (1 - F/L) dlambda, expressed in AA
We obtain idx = 3.28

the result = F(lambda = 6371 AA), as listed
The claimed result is 27.4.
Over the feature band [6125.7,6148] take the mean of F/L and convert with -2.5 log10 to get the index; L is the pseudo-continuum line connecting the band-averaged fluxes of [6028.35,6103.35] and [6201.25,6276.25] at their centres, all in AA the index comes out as -0.15 mag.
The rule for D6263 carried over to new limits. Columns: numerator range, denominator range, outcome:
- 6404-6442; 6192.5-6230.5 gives 1.54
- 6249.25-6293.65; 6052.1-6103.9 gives 0.89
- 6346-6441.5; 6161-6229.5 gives 1.41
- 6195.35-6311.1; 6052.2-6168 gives 0.88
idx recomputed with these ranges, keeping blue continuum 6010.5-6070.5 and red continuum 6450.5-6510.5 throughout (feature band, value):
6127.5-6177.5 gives 5.17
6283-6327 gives 5.27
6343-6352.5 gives 0.14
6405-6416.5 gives 0.04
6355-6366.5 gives 0.96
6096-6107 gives 0.55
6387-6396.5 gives 1.60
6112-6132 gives 0.23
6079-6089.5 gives 0.06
